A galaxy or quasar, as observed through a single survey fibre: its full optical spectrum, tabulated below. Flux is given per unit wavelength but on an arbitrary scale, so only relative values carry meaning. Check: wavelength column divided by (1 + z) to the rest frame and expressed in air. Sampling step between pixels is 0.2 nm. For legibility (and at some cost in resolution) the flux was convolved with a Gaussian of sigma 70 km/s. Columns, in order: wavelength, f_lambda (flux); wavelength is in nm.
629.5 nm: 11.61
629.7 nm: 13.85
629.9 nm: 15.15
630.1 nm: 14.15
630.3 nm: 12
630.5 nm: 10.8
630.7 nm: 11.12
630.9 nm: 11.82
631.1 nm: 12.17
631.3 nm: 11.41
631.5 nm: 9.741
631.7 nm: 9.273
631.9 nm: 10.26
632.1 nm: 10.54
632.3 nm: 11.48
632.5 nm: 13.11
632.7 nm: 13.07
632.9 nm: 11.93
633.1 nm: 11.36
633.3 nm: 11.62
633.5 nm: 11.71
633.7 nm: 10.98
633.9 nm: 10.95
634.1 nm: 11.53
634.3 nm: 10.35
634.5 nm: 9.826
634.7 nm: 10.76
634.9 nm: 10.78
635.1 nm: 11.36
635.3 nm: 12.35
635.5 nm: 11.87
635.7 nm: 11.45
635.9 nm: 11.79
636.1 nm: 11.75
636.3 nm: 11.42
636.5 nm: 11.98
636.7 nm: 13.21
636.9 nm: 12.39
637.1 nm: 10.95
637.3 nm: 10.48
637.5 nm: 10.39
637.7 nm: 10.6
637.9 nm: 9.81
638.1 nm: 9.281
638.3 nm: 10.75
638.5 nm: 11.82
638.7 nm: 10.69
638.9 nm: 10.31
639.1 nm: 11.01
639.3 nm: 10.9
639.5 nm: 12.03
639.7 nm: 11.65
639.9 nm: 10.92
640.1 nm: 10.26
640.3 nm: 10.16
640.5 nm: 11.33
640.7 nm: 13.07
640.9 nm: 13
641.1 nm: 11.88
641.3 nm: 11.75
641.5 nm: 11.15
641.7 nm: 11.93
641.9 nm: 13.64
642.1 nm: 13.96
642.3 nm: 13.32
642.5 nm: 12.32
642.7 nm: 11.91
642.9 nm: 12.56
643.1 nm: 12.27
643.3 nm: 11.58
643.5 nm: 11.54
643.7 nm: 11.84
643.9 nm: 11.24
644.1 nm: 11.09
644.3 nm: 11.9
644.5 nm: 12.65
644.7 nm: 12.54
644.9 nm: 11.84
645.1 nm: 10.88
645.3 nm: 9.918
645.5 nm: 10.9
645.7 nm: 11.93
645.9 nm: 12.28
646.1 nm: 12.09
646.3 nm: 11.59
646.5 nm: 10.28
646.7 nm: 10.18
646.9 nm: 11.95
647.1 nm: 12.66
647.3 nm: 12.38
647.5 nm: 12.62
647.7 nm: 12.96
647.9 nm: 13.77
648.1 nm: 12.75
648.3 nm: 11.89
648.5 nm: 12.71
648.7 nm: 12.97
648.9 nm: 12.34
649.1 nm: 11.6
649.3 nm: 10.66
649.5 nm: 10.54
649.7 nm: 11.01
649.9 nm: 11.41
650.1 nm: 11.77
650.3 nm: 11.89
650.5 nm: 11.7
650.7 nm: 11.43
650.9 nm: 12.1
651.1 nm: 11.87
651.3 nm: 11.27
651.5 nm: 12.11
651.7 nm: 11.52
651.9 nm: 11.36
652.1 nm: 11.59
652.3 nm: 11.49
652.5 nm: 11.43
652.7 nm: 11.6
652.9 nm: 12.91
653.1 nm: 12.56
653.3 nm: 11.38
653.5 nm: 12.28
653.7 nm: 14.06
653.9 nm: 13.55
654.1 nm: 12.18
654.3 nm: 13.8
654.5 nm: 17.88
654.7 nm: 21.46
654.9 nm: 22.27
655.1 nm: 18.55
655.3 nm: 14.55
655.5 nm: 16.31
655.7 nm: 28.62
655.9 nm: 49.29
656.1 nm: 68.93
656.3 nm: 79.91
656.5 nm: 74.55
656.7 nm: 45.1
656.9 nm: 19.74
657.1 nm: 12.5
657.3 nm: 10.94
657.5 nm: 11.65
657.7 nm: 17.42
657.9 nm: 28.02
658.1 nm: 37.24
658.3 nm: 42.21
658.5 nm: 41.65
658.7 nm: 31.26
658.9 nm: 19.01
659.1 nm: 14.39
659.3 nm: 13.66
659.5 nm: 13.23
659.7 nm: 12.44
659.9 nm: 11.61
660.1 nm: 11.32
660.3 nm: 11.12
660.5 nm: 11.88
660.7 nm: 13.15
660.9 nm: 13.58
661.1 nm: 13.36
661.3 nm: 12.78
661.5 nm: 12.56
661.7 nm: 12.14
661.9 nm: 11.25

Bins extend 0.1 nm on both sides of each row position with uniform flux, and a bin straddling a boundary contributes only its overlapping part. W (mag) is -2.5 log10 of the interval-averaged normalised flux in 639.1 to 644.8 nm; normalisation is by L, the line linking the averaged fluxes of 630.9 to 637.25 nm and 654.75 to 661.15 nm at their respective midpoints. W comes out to 0.33 mag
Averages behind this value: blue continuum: 11.4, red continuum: 26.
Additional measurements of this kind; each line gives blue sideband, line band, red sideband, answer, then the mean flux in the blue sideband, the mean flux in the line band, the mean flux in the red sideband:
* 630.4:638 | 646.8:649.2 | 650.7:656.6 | 0.426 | 11.3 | 12.5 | 21.6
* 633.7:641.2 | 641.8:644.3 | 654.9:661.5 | 0.218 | 11.2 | 12.3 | 25.4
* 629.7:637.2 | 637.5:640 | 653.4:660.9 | 0.318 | 11.6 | 10.8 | 24.4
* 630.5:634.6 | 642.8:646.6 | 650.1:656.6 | 0.394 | 11.2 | 11.6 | 20.7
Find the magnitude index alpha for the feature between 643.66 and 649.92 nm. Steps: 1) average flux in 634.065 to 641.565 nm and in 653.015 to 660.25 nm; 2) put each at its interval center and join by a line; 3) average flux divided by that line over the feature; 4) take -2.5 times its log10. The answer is 0.44 mag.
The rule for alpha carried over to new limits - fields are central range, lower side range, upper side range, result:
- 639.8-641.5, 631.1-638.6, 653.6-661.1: 0.26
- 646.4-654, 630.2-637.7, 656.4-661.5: 0.44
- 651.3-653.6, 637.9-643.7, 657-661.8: 0.30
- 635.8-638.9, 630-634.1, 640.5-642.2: 0.09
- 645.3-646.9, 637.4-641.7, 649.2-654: 0.02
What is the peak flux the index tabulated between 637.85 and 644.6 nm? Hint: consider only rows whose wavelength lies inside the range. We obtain 13.96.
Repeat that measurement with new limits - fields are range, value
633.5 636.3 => 12.35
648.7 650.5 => 12.97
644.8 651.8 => 13.77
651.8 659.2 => 79.91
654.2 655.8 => 28.62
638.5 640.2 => 12.03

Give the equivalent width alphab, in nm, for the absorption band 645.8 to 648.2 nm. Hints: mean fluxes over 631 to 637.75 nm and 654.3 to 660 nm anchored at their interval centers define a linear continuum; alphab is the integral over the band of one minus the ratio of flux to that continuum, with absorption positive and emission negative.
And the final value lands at 0.99 nm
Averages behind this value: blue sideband 11.3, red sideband 28.1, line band 12.1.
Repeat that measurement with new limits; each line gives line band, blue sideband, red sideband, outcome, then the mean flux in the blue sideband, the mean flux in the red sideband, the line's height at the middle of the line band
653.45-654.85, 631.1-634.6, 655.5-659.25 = 0.71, 11.2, 34.3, 31.3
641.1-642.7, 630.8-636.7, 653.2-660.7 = 0.34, 11.4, 24.3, 15.9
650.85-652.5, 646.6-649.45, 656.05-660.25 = 0.59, 12.2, 28.7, 18.2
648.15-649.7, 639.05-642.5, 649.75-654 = 0.02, 11.9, 12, 11.9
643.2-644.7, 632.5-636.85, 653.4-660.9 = 0.46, 11.6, 24.4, 16.9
